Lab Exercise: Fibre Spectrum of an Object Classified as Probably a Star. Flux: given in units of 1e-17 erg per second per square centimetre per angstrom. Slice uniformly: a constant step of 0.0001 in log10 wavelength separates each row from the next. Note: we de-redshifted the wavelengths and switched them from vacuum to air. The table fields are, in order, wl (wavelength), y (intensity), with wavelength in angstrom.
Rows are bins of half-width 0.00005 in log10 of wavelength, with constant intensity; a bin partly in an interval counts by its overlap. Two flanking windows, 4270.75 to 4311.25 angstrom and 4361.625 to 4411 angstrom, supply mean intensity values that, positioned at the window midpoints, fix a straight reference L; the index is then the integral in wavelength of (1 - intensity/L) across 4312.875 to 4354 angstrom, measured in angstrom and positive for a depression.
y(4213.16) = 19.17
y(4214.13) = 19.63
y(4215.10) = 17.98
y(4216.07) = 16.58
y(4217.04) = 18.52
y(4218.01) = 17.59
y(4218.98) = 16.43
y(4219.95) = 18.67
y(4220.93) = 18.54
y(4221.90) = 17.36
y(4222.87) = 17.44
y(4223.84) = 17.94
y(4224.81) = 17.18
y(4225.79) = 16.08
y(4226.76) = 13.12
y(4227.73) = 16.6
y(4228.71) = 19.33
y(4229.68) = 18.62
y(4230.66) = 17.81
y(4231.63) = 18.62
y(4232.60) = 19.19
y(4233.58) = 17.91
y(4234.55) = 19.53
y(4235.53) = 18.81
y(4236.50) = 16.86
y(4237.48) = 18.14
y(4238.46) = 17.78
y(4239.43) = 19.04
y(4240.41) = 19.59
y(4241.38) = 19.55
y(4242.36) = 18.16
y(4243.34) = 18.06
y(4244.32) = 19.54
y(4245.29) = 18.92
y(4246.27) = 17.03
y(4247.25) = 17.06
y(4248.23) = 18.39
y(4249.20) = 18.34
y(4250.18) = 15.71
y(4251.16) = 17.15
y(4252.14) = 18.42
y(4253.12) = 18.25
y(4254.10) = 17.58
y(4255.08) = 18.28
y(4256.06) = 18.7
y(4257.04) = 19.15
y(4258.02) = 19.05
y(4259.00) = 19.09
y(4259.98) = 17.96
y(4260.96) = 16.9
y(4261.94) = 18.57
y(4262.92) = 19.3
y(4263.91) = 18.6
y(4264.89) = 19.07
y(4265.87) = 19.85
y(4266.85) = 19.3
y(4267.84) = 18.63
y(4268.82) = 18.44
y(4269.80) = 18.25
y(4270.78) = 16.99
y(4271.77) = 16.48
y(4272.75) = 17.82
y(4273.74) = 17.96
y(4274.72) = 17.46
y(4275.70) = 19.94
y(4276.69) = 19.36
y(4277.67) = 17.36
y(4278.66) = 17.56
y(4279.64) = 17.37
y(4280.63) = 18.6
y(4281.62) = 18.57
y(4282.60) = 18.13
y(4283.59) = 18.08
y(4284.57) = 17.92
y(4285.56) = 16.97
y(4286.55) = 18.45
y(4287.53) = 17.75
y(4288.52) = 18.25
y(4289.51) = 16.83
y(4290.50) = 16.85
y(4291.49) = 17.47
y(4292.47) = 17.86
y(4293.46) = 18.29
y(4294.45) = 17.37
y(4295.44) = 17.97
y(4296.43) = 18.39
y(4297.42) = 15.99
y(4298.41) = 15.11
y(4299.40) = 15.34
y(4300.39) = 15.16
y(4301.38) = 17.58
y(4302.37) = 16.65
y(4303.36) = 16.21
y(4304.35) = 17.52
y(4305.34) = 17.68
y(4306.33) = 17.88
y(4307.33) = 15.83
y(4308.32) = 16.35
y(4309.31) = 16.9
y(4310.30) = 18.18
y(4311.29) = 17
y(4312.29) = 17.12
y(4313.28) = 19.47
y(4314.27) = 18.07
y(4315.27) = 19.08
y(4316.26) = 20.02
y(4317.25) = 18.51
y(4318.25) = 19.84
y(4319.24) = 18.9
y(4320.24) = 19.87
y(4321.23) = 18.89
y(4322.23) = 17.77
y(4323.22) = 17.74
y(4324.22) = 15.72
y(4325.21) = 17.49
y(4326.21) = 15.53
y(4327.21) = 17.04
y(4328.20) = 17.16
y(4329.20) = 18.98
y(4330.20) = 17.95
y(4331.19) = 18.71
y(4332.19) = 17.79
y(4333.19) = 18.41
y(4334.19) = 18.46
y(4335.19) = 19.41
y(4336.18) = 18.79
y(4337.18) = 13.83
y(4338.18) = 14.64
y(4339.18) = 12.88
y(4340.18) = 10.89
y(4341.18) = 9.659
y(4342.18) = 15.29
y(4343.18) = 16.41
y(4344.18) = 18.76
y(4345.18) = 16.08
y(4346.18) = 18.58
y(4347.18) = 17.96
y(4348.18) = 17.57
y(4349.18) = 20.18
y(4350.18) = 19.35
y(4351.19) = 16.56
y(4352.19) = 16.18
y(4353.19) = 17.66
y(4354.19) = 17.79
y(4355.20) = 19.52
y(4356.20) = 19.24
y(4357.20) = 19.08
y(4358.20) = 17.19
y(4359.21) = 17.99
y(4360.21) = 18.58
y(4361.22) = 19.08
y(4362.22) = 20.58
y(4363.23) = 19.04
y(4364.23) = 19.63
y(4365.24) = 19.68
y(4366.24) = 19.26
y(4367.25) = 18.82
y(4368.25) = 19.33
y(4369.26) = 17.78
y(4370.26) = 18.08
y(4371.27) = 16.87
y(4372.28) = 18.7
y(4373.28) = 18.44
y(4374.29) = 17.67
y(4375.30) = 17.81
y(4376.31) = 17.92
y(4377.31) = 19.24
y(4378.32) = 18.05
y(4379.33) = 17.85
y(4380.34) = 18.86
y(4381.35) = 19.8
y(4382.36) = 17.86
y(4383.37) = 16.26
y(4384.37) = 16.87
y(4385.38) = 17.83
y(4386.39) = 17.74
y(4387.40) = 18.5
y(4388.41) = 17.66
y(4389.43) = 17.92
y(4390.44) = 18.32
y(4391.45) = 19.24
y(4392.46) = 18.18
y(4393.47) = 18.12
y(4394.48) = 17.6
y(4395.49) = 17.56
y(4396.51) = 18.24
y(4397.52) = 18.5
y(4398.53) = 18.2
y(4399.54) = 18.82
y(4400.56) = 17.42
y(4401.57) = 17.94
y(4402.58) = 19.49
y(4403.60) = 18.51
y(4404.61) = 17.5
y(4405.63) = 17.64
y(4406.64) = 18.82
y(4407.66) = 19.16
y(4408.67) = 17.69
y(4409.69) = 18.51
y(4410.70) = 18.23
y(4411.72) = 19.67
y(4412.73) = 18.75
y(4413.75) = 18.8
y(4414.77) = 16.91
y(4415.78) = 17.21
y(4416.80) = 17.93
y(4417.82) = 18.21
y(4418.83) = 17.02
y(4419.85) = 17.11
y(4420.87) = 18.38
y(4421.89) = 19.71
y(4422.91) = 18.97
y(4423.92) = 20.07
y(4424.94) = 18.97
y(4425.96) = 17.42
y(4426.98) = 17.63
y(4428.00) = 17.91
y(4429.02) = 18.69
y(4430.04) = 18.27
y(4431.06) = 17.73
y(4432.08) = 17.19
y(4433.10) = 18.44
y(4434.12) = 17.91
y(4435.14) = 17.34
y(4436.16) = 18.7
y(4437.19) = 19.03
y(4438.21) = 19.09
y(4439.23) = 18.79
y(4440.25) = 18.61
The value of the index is 1.1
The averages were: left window 17.4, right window 18.3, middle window 17.4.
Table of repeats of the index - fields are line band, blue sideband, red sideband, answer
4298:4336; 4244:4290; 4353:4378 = 1.45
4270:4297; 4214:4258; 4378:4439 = 0.28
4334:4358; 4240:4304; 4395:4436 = 1.62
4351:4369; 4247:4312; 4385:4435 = -0.62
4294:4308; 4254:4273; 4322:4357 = 0.78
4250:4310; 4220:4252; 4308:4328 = 0.68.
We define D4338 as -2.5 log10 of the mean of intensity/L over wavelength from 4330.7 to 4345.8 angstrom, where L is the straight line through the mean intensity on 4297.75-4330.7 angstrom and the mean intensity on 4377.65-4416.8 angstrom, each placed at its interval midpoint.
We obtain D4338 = 0.11 mag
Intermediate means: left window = 17.5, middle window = 16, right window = 18.2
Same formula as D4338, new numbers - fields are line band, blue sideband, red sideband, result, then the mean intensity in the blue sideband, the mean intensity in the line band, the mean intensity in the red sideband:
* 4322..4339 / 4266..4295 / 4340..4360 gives 0.01 mag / 18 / 17.3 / 17.2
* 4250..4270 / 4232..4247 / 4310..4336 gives 0.00 mag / 18.5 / 18.4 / 18.2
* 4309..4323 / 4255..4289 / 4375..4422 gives -0.02 mag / 18.3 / 18.6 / 18.1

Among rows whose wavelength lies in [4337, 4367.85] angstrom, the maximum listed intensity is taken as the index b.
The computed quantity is 20.58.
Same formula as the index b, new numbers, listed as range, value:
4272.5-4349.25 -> 20.18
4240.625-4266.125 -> 19.85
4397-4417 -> 19.67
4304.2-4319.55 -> 20.02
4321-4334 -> 18.98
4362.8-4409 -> 19.8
